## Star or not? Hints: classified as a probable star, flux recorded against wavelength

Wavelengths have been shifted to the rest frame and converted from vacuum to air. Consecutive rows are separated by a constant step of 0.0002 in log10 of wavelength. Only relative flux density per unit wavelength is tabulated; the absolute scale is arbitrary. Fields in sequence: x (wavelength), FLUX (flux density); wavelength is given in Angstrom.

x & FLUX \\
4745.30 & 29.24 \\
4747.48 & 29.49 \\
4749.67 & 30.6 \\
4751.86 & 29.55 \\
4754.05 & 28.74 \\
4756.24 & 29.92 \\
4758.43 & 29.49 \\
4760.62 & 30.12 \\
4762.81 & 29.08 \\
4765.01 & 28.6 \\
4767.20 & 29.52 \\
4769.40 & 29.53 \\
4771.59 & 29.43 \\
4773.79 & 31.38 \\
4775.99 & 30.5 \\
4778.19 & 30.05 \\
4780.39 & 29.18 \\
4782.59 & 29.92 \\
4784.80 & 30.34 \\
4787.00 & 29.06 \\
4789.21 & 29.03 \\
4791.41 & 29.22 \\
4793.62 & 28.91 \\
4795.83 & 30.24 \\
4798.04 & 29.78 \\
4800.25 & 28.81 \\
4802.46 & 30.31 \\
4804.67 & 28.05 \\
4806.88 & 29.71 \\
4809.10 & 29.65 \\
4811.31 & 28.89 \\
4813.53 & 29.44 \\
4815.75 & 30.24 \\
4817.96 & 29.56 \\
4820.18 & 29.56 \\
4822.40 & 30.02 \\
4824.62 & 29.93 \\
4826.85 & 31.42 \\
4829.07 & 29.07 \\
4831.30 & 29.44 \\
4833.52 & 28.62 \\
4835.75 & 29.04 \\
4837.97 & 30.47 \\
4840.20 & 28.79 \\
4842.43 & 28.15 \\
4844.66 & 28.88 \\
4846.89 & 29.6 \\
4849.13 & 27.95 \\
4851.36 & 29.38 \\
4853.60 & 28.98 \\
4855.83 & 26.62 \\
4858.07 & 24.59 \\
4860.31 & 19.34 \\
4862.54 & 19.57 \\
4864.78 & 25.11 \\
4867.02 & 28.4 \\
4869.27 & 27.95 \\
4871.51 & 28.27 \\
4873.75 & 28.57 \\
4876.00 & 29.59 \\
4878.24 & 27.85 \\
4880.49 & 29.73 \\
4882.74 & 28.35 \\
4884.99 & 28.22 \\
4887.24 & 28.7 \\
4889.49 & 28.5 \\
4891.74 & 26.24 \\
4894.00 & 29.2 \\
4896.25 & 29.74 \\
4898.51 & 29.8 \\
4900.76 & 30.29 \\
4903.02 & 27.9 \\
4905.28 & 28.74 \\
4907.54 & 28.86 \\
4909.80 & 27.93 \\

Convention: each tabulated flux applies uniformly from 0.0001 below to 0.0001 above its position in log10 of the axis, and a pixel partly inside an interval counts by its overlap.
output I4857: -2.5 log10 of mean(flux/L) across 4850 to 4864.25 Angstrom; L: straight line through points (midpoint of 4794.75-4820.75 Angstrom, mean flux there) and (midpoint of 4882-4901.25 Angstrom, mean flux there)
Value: 0.17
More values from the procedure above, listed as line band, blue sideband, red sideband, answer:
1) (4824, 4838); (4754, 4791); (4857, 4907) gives -0.042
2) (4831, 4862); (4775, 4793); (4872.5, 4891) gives 0.052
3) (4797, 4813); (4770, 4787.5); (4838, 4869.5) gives -0.017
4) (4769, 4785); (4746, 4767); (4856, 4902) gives -0.033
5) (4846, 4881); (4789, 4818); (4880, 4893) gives 0.065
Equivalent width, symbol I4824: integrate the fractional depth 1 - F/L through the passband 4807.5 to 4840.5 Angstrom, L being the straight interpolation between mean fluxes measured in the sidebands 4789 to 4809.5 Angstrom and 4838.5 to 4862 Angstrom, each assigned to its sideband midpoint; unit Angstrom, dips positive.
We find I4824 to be -1.6 Angstrom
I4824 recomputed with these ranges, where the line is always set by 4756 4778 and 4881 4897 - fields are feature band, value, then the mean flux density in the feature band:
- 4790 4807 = 0.04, 29.4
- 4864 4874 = 0.34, 27.7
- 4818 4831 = -0.35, 29.9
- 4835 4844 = -0.04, 29.1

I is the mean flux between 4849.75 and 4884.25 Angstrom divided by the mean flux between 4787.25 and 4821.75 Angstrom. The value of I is 0.91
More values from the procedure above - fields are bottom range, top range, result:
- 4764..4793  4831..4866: 0.91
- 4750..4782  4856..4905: 0.92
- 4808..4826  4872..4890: 0.97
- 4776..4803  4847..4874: 0.89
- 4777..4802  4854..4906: 0.93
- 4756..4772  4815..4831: 1.02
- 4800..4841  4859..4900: 0.93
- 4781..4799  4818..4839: 1.01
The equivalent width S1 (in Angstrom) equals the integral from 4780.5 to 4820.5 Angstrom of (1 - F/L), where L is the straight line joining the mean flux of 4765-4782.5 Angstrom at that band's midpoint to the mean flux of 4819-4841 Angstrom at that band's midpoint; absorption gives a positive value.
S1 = 0.39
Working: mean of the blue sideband 29.9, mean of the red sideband 29.6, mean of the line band 29.5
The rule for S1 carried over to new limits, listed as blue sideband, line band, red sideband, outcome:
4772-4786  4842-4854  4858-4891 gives -0.44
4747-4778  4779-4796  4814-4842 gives 0.13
